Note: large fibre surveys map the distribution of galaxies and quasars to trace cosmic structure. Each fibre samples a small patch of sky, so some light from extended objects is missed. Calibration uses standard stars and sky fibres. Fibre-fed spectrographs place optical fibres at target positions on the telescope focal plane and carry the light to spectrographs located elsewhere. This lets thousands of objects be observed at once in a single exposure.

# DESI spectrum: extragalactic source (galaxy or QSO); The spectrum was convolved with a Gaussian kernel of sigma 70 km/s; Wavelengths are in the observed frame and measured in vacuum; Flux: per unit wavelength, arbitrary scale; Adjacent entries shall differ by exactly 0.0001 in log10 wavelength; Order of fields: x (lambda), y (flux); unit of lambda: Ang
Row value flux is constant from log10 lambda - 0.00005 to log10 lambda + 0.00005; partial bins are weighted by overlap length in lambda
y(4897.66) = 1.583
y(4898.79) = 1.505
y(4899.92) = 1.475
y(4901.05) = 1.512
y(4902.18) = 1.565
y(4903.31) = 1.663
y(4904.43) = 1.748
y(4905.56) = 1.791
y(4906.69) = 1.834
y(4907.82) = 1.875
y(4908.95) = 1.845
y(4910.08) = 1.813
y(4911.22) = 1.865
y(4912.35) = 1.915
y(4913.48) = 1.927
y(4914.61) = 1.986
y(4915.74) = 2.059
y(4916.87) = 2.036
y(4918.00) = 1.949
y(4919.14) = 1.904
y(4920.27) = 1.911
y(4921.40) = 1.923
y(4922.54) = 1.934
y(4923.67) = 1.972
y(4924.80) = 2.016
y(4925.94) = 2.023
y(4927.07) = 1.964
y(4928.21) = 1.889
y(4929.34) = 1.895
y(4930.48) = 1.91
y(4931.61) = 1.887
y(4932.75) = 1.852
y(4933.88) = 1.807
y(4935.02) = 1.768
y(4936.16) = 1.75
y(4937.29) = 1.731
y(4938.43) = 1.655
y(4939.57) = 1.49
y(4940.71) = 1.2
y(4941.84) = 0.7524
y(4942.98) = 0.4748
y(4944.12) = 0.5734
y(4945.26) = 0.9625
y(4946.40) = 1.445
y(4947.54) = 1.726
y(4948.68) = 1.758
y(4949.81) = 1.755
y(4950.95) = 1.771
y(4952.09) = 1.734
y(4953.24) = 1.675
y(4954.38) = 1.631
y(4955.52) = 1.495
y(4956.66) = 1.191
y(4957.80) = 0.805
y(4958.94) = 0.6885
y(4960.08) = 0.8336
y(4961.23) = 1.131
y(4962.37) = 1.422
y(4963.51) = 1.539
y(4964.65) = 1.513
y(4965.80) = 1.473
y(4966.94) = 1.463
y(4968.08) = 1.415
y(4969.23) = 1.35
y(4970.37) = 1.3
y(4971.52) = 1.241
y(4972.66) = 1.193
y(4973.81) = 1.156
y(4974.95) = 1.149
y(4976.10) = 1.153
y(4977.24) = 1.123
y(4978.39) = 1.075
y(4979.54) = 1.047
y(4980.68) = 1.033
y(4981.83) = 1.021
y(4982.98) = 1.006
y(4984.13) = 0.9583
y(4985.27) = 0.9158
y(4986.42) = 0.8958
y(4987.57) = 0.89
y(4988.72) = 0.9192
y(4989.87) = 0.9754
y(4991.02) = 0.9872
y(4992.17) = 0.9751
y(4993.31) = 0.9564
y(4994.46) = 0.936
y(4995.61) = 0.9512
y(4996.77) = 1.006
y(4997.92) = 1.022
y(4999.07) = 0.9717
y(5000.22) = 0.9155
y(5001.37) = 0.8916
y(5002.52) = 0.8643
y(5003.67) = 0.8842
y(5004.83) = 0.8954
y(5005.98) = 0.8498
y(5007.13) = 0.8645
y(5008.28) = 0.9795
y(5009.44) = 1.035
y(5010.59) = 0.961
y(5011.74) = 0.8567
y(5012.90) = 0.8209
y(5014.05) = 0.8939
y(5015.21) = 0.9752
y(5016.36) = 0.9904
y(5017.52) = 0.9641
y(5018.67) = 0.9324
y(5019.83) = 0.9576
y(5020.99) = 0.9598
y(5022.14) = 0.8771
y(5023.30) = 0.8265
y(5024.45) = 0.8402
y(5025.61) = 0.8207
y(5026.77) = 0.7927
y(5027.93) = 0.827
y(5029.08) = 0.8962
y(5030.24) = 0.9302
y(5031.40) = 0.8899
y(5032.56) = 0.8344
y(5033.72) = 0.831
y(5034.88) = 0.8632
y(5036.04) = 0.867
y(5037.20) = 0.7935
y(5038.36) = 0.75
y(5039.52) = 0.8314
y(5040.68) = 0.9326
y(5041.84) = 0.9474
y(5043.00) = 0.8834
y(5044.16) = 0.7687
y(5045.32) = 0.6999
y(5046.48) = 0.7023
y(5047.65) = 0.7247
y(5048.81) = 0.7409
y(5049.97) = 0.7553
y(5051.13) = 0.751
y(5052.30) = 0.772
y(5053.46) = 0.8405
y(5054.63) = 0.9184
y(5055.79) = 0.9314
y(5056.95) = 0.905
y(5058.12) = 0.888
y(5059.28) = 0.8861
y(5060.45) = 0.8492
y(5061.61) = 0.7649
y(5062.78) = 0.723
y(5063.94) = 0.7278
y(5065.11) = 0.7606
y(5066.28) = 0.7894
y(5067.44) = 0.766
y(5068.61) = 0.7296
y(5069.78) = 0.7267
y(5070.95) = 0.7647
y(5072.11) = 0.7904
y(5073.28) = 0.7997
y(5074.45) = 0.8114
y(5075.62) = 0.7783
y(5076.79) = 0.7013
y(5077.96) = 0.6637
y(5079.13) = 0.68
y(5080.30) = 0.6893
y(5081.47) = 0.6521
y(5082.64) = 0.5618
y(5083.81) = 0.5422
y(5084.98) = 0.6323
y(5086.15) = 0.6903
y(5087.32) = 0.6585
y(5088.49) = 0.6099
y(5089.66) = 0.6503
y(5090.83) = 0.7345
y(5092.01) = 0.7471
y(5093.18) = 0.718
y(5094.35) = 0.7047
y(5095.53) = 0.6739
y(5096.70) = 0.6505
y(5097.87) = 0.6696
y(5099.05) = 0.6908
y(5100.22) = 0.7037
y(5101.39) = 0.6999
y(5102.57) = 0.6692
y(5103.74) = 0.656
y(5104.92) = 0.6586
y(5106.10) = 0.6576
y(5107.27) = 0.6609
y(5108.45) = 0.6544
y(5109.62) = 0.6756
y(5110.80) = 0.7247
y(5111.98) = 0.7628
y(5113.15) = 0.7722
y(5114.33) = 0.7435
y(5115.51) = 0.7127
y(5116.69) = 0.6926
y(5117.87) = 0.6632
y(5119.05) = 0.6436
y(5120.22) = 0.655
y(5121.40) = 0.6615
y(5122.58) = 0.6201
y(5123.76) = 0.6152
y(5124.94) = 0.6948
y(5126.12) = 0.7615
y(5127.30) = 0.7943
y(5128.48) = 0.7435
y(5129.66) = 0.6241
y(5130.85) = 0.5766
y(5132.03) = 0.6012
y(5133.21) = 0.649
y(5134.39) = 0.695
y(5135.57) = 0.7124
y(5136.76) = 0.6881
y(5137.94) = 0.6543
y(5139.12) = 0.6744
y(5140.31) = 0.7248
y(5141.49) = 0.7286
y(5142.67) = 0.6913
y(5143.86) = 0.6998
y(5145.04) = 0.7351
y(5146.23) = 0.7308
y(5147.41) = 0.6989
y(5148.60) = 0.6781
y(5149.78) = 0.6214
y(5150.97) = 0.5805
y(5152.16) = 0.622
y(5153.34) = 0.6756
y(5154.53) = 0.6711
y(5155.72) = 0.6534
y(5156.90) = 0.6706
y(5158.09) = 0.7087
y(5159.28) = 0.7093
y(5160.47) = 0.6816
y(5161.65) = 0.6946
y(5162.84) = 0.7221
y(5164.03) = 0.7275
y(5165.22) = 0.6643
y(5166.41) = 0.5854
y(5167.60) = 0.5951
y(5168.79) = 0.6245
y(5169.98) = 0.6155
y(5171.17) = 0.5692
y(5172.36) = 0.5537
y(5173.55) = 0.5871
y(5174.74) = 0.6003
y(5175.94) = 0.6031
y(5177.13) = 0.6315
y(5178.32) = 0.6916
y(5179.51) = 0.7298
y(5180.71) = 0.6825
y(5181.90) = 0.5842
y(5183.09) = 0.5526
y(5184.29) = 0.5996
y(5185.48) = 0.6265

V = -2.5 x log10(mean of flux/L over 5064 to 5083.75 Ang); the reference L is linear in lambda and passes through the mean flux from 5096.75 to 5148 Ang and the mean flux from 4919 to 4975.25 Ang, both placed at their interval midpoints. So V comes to 0.252 mag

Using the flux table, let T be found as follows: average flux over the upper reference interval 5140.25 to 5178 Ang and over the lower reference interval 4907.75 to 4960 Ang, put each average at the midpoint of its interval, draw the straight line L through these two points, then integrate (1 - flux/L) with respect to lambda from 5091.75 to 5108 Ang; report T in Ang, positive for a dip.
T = 4.2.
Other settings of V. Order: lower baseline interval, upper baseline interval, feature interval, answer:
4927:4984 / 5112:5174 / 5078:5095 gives 0.31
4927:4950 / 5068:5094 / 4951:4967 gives 0.05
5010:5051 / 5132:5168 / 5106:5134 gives 0.06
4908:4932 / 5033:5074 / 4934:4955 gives 0.19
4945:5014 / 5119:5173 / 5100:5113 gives 0.14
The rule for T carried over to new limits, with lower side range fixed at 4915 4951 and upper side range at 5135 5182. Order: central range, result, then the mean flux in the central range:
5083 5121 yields 9.7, 0.68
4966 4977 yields 1.7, 1.27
